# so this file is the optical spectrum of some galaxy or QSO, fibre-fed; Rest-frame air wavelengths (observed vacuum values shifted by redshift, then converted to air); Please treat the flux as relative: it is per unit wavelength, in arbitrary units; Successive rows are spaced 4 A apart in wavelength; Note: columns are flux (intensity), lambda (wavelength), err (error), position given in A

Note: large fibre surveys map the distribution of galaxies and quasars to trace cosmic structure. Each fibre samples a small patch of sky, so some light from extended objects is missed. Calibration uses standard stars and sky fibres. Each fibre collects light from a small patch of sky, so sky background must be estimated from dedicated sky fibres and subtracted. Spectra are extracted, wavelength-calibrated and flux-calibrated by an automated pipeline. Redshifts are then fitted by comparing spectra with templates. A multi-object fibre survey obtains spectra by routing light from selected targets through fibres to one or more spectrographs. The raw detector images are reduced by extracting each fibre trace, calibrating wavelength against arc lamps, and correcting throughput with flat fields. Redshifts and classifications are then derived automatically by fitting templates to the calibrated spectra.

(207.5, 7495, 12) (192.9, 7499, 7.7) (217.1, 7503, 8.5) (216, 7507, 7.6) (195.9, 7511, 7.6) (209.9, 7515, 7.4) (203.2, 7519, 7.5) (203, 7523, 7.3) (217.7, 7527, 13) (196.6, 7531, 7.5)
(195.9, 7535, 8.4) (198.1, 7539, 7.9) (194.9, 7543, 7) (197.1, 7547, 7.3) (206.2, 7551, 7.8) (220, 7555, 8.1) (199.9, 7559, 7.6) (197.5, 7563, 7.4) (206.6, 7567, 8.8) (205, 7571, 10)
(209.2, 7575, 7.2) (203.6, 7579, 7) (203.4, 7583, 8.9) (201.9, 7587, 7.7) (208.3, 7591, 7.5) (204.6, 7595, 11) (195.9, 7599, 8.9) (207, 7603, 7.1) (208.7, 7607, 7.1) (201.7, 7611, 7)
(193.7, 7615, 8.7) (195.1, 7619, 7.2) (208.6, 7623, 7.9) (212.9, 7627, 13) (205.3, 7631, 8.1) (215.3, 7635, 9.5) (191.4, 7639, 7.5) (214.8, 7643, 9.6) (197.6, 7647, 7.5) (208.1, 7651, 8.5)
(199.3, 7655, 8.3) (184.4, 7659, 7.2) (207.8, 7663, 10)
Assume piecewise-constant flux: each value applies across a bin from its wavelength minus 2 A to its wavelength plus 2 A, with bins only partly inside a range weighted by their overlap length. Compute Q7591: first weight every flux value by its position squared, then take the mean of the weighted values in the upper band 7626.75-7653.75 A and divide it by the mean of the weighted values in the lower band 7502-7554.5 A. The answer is 1.04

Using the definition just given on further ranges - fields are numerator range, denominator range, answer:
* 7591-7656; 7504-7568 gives 1.02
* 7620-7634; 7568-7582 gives 1.03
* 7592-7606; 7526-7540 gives 1.03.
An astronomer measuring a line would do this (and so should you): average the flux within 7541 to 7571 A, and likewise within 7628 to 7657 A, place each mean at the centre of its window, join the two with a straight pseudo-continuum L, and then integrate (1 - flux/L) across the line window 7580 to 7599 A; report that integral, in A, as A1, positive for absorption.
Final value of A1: 0.0 A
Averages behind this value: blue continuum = 203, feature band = 204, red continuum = 205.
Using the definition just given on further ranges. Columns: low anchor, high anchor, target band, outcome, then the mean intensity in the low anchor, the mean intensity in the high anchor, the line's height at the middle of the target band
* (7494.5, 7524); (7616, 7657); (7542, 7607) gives 0.3 A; 206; 205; 205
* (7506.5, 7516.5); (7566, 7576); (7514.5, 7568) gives 0.8 A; 206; 207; 206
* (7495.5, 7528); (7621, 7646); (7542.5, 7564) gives 0.4 A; 207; 208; 207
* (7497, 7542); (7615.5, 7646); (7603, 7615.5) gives 0.1 A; 204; 205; 205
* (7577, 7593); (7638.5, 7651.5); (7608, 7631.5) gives 0.1 A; 204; 204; 204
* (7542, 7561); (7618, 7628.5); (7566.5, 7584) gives -0.1 A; 204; 206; 205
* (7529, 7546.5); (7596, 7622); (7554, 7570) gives -0.6 A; 196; 201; 198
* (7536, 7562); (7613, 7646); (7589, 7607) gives -0.1 A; 202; 204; 204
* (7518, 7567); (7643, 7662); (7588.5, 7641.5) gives -0.8 A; 203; 200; 201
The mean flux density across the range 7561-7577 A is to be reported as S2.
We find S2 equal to 205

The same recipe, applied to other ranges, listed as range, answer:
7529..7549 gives 197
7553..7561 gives 210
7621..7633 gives 209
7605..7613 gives 205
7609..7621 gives 197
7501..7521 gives 208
